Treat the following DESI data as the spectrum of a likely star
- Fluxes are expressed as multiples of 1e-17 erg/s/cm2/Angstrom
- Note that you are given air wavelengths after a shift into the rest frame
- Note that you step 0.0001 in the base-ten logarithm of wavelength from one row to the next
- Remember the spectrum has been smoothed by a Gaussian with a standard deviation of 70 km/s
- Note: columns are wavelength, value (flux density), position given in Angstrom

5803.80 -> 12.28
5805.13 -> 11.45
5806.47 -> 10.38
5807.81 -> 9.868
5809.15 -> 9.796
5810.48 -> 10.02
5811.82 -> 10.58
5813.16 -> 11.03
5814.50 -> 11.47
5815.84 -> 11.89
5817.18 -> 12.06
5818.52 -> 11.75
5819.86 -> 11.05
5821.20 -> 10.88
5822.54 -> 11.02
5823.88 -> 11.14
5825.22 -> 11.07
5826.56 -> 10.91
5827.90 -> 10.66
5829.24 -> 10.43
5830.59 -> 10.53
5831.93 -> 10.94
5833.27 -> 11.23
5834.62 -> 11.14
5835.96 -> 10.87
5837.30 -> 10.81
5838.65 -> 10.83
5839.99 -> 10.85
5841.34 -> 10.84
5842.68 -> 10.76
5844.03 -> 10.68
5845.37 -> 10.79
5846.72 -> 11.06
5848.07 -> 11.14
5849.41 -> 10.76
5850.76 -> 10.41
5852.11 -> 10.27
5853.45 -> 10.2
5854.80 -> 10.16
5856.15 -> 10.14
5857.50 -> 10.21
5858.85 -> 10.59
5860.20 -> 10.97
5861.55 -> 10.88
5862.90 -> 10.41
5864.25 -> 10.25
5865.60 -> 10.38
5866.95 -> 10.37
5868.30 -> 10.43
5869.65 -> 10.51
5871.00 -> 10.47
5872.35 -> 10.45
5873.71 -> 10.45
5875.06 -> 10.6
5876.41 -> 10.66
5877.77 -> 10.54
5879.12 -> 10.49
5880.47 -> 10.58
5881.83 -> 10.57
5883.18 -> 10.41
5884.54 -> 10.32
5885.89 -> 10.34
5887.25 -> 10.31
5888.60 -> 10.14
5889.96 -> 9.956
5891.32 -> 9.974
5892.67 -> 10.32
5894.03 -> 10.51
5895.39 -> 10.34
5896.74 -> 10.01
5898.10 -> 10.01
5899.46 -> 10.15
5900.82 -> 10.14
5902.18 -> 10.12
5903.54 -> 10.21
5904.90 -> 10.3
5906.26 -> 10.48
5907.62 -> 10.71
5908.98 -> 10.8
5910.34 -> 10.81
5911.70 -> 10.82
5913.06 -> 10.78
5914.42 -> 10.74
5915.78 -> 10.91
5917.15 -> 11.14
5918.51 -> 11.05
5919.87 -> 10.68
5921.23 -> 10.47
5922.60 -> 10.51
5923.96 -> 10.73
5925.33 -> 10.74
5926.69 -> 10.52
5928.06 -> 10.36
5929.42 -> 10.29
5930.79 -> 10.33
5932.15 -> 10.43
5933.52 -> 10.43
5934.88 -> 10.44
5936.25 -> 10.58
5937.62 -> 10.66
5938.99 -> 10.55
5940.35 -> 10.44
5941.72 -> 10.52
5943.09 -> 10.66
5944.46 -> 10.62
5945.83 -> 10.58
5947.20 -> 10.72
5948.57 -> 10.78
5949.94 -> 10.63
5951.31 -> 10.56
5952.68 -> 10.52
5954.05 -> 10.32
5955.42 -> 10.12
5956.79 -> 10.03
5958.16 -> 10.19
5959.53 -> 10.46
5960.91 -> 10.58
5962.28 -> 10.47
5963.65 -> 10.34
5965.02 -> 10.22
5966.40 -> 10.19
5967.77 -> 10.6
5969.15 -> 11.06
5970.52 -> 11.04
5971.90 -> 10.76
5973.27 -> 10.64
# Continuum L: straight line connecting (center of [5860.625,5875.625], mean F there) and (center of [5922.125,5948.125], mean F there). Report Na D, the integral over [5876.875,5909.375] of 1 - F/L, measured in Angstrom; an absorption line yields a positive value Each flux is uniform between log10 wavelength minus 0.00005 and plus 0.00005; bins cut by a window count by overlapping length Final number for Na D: 0.6 Angstrom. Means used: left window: 10.5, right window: 10.5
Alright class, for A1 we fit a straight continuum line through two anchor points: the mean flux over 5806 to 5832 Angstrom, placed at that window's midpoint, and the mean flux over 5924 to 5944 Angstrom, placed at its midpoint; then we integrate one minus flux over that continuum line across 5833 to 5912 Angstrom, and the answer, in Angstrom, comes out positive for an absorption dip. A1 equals 1.49 Angstrom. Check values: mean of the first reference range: 10.9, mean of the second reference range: 10.5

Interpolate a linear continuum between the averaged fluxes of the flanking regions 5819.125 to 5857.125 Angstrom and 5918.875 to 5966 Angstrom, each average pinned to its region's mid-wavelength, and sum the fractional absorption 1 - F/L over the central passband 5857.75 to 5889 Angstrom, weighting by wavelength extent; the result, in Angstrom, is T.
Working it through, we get 0.6 Angstrom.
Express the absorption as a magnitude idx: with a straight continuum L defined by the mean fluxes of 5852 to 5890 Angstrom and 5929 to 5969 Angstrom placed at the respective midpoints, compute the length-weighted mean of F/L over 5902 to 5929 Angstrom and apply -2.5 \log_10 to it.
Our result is -0.02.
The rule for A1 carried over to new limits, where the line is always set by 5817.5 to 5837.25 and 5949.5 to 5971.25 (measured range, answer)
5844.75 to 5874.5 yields 1.0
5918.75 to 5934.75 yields 0.1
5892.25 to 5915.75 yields 0.5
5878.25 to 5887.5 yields 0.3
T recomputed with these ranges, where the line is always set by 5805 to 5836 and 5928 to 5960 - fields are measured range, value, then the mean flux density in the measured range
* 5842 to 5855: 0.2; 10.6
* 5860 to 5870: 0.2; 10.5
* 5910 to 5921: -0.3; 10.9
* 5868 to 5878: 0.2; 10.5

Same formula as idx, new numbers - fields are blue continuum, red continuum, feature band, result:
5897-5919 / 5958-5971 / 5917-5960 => 0.00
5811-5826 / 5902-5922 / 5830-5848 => 0.02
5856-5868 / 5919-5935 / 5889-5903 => 0.04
